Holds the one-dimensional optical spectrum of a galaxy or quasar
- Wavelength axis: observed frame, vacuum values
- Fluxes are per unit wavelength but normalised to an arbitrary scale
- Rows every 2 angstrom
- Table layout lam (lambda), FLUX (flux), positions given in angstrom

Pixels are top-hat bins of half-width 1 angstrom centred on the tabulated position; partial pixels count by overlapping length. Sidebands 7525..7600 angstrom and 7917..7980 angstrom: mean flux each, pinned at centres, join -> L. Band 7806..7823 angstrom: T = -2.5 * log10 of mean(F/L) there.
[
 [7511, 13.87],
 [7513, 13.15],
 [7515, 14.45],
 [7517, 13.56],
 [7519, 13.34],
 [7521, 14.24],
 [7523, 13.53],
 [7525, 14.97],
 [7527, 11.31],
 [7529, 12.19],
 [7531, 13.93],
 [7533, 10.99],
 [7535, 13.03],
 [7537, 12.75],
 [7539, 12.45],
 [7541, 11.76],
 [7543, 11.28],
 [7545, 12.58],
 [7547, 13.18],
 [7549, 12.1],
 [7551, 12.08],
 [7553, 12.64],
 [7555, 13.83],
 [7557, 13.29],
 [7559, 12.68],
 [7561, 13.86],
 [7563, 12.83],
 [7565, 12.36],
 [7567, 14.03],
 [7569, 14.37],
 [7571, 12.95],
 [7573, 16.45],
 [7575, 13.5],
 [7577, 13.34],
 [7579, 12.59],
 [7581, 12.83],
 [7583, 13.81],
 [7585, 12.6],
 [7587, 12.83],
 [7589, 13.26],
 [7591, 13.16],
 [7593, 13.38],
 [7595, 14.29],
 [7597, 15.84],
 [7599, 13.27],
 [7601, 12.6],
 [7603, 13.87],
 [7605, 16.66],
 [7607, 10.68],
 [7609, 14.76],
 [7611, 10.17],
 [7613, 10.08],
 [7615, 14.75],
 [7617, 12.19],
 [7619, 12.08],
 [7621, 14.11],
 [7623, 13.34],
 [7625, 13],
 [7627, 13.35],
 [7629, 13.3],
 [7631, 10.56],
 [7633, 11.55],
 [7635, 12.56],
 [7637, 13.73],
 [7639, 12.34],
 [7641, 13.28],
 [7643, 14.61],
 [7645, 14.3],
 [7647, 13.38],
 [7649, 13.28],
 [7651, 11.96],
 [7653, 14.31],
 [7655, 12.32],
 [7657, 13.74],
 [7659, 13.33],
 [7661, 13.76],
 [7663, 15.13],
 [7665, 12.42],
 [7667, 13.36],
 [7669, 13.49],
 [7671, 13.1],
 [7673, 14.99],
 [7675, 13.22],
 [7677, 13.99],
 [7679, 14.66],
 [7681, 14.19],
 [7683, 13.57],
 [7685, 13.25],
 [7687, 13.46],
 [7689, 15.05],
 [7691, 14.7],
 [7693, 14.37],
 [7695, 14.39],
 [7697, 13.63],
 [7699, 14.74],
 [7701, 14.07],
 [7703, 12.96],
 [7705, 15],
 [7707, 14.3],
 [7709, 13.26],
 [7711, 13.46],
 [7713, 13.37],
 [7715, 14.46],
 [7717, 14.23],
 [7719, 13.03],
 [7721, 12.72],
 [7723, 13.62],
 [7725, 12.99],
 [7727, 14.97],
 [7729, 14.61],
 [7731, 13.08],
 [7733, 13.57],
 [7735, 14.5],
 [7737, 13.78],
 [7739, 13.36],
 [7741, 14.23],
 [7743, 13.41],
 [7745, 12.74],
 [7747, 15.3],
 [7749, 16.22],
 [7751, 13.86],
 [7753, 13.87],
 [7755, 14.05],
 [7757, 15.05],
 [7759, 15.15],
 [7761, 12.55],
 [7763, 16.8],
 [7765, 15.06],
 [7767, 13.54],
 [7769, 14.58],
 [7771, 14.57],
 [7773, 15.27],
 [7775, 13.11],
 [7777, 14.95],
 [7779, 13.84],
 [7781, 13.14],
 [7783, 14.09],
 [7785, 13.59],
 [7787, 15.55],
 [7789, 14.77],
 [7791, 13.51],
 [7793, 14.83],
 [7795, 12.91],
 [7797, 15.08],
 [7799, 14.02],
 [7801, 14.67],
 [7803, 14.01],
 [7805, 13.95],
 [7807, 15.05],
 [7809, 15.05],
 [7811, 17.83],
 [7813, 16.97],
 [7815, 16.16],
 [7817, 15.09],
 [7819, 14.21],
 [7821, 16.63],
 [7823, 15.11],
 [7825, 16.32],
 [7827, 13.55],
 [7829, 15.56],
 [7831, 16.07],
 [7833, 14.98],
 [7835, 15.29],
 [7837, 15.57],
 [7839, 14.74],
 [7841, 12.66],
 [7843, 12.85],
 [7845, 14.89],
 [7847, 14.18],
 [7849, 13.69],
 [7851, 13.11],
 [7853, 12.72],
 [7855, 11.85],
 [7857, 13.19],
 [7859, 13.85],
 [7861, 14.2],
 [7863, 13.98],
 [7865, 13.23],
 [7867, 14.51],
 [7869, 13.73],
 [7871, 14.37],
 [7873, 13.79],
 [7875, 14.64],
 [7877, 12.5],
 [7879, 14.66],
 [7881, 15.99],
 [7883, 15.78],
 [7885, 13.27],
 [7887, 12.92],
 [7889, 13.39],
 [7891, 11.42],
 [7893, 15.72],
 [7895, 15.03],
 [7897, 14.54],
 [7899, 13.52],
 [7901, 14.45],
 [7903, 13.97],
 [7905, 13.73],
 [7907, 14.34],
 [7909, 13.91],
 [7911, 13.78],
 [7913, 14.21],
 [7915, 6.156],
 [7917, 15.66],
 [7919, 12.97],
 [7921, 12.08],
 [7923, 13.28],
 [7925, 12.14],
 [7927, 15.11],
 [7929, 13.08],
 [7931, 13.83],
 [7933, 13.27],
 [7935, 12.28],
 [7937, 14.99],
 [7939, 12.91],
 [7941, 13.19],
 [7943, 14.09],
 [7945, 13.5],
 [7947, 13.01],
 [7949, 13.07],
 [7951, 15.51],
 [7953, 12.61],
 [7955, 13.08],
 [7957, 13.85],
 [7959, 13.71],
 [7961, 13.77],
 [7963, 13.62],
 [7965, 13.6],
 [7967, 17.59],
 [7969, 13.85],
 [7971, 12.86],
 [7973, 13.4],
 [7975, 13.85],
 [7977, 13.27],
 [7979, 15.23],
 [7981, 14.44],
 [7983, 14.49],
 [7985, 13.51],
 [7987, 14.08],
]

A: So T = -0.18 mag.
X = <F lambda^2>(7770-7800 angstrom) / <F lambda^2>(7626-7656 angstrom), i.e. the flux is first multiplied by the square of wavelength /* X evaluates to 1.1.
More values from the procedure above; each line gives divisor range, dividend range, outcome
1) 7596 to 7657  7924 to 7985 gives 1.14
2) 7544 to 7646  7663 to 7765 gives 1.10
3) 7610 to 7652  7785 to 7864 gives 1.20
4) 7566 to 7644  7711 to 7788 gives 1.11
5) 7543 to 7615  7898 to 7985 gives 1.13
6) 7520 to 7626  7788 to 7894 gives 1.18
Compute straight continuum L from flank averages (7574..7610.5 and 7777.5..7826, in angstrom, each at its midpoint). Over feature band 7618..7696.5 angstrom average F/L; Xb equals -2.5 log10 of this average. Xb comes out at 0.03 mag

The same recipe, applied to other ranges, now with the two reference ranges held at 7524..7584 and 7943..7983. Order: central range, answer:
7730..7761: -0.053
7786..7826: -0.116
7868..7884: -0.056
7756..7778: -0.088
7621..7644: 0.020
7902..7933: 0.047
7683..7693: -0.063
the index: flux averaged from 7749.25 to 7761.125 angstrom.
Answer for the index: 14.3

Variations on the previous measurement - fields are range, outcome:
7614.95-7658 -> 13.1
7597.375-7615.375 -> 13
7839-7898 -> 13.8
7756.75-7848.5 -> 14.7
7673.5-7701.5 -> 14.1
